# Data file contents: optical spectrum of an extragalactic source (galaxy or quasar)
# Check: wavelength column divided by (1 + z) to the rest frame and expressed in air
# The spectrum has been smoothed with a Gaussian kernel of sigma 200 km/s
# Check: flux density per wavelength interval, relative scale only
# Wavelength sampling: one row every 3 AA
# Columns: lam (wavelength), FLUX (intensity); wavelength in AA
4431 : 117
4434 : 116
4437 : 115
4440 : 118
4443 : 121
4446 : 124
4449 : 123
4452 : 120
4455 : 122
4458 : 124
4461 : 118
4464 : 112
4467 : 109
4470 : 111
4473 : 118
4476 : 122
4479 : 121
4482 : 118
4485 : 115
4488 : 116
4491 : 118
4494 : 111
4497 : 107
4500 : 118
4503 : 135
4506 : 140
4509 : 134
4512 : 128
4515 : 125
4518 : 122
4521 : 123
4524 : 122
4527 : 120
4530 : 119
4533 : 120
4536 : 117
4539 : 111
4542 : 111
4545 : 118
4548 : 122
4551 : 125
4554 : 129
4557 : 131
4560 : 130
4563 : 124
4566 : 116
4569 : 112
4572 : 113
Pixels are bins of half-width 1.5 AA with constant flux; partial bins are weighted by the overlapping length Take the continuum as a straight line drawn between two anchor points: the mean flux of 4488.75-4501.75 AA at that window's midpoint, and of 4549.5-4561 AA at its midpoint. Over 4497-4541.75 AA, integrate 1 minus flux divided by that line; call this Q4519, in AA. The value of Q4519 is -1.2 AA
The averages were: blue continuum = 114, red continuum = 129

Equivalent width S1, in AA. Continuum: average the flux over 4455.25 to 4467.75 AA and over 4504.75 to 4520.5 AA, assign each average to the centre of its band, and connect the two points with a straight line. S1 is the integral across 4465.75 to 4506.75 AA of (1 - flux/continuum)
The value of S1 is 1.6 AA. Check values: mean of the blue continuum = 117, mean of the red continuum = 129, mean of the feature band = 118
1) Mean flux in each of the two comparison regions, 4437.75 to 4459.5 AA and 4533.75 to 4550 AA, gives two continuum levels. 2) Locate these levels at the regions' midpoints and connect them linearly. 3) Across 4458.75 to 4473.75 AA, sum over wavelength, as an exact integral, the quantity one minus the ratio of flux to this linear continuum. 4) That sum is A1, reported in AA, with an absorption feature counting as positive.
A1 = 0.8 AA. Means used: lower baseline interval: 121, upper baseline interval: 116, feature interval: 114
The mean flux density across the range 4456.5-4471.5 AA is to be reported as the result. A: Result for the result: 115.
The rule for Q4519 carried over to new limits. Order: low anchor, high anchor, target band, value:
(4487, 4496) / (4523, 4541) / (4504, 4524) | -2.06 AA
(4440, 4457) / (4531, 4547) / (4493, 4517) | -1.43 AA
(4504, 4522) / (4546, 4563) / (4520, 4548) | 2.16 AA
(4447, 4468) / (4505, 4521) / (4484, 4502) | 1.50 AA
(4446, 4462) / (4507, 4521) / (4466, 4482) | 0.91 AA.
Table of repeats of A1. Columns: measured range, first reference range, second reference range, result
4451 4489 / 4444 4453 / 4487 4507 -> 1.3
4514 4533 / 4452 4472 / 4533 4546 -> -1.1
